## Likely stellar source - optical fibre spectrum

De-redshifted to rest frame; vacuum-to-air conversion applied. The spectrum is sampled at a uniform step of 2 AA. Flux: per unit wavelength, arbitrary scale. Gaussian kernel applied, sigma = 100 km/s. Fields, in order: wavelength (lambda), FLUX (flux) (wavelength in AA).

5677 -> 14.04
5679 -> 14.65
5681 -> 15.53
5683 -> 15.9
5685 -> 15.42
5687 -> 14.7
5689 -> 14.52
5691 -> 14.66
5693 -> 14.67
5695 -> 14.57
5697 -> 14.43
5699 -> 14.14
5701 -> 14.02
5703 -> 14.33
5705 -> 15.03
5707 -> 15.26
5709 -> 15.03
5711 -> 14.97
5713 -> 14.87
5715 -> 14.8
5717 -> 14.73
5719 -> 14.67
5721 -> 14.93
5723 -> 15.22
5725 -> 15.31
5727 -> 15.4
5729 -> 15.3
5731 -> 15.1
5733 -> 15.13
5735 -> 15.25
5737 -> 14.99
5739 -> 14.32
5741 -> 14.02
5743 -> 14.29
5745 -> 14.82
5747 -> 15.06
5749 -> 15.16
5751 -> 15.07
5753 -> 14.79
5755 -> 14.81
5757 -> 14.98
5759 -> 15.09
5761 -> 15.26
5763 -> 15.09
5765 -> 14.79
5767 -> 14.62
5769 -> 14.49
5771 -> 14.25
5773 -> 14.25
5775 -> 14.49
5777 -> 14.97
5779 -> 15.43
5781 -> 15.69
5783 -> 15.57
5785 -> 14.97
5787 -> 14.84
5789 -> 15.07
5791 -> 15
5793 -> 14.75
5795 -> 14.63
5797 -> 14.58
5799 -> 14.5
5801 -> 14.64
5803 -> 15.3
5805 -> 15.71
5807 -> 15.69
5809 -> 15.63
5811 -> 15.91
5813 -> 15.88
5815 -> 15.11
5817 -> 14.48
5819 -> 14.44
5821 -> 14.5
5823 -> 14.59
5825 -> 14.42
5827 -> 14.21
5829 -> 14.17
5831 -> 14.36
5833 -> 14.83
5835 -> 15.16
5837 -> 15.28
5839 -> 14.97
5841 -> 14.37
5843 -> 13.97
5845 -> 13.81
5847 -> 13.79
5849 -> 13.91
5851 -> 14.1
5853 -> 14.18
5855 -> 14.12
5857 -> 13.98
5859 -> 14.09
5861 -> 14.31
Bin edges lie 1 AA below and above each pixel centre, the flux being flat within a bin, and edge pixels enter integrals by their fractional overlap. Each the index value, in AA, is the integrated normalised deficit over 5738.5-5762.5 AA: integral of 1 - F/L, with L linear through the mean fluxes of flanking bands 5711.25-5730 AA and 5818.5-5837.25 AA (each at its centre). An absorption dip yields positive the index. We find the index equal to 0.12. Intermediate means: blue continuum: 15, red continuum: 14.6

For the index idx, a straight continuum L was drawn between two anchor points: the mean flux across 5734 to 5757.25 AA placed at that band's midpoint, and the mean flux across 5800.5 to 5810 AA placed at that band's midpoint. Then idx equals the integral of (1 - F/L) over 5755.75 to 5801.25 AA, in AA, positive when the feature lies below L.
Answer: 0.8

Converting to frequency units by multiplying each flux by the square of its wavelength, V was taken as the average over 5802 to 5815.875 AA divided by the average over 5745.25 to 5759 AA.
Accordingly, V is 1.1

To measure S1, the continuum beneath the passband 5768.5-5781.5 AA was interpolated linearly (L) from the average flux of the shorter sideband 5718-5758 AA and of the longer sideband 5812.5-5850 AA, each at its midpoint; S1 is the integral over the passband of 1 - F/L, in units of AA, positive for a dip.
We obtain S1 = 0.0 AA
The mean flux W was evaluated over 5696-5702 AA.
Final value 14.2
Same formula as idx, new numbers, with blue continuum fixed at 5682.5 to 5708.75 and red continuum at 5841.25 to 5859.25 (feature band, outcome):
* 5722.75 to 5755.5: -0.9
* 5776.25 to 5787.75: -0.8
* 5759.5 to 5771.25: -0.3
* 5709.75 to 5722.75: -0.2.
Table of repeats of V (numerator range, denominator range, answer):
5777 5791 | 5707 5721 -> 1.05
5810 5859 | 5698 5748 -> 1.02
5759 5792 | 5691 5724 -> 1.04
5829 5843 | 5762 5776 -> 1.03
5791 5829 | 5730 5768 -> 1.02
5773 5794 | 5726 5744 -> 1.03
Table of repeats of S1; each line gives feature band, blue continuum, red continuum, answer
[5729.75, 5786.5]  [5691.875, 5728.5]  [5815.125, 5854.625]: -0.90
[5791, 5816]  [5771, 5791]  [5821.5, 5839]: -0.60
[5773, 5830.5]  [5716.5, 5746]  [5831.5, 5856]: -1.50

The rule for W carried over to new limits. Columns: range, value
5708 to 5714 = 15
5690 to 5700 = 14.5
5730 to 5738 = 15.1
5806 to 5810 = 15.7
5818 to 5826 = 14.5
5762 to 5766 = 14.9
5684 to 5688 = 15.1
